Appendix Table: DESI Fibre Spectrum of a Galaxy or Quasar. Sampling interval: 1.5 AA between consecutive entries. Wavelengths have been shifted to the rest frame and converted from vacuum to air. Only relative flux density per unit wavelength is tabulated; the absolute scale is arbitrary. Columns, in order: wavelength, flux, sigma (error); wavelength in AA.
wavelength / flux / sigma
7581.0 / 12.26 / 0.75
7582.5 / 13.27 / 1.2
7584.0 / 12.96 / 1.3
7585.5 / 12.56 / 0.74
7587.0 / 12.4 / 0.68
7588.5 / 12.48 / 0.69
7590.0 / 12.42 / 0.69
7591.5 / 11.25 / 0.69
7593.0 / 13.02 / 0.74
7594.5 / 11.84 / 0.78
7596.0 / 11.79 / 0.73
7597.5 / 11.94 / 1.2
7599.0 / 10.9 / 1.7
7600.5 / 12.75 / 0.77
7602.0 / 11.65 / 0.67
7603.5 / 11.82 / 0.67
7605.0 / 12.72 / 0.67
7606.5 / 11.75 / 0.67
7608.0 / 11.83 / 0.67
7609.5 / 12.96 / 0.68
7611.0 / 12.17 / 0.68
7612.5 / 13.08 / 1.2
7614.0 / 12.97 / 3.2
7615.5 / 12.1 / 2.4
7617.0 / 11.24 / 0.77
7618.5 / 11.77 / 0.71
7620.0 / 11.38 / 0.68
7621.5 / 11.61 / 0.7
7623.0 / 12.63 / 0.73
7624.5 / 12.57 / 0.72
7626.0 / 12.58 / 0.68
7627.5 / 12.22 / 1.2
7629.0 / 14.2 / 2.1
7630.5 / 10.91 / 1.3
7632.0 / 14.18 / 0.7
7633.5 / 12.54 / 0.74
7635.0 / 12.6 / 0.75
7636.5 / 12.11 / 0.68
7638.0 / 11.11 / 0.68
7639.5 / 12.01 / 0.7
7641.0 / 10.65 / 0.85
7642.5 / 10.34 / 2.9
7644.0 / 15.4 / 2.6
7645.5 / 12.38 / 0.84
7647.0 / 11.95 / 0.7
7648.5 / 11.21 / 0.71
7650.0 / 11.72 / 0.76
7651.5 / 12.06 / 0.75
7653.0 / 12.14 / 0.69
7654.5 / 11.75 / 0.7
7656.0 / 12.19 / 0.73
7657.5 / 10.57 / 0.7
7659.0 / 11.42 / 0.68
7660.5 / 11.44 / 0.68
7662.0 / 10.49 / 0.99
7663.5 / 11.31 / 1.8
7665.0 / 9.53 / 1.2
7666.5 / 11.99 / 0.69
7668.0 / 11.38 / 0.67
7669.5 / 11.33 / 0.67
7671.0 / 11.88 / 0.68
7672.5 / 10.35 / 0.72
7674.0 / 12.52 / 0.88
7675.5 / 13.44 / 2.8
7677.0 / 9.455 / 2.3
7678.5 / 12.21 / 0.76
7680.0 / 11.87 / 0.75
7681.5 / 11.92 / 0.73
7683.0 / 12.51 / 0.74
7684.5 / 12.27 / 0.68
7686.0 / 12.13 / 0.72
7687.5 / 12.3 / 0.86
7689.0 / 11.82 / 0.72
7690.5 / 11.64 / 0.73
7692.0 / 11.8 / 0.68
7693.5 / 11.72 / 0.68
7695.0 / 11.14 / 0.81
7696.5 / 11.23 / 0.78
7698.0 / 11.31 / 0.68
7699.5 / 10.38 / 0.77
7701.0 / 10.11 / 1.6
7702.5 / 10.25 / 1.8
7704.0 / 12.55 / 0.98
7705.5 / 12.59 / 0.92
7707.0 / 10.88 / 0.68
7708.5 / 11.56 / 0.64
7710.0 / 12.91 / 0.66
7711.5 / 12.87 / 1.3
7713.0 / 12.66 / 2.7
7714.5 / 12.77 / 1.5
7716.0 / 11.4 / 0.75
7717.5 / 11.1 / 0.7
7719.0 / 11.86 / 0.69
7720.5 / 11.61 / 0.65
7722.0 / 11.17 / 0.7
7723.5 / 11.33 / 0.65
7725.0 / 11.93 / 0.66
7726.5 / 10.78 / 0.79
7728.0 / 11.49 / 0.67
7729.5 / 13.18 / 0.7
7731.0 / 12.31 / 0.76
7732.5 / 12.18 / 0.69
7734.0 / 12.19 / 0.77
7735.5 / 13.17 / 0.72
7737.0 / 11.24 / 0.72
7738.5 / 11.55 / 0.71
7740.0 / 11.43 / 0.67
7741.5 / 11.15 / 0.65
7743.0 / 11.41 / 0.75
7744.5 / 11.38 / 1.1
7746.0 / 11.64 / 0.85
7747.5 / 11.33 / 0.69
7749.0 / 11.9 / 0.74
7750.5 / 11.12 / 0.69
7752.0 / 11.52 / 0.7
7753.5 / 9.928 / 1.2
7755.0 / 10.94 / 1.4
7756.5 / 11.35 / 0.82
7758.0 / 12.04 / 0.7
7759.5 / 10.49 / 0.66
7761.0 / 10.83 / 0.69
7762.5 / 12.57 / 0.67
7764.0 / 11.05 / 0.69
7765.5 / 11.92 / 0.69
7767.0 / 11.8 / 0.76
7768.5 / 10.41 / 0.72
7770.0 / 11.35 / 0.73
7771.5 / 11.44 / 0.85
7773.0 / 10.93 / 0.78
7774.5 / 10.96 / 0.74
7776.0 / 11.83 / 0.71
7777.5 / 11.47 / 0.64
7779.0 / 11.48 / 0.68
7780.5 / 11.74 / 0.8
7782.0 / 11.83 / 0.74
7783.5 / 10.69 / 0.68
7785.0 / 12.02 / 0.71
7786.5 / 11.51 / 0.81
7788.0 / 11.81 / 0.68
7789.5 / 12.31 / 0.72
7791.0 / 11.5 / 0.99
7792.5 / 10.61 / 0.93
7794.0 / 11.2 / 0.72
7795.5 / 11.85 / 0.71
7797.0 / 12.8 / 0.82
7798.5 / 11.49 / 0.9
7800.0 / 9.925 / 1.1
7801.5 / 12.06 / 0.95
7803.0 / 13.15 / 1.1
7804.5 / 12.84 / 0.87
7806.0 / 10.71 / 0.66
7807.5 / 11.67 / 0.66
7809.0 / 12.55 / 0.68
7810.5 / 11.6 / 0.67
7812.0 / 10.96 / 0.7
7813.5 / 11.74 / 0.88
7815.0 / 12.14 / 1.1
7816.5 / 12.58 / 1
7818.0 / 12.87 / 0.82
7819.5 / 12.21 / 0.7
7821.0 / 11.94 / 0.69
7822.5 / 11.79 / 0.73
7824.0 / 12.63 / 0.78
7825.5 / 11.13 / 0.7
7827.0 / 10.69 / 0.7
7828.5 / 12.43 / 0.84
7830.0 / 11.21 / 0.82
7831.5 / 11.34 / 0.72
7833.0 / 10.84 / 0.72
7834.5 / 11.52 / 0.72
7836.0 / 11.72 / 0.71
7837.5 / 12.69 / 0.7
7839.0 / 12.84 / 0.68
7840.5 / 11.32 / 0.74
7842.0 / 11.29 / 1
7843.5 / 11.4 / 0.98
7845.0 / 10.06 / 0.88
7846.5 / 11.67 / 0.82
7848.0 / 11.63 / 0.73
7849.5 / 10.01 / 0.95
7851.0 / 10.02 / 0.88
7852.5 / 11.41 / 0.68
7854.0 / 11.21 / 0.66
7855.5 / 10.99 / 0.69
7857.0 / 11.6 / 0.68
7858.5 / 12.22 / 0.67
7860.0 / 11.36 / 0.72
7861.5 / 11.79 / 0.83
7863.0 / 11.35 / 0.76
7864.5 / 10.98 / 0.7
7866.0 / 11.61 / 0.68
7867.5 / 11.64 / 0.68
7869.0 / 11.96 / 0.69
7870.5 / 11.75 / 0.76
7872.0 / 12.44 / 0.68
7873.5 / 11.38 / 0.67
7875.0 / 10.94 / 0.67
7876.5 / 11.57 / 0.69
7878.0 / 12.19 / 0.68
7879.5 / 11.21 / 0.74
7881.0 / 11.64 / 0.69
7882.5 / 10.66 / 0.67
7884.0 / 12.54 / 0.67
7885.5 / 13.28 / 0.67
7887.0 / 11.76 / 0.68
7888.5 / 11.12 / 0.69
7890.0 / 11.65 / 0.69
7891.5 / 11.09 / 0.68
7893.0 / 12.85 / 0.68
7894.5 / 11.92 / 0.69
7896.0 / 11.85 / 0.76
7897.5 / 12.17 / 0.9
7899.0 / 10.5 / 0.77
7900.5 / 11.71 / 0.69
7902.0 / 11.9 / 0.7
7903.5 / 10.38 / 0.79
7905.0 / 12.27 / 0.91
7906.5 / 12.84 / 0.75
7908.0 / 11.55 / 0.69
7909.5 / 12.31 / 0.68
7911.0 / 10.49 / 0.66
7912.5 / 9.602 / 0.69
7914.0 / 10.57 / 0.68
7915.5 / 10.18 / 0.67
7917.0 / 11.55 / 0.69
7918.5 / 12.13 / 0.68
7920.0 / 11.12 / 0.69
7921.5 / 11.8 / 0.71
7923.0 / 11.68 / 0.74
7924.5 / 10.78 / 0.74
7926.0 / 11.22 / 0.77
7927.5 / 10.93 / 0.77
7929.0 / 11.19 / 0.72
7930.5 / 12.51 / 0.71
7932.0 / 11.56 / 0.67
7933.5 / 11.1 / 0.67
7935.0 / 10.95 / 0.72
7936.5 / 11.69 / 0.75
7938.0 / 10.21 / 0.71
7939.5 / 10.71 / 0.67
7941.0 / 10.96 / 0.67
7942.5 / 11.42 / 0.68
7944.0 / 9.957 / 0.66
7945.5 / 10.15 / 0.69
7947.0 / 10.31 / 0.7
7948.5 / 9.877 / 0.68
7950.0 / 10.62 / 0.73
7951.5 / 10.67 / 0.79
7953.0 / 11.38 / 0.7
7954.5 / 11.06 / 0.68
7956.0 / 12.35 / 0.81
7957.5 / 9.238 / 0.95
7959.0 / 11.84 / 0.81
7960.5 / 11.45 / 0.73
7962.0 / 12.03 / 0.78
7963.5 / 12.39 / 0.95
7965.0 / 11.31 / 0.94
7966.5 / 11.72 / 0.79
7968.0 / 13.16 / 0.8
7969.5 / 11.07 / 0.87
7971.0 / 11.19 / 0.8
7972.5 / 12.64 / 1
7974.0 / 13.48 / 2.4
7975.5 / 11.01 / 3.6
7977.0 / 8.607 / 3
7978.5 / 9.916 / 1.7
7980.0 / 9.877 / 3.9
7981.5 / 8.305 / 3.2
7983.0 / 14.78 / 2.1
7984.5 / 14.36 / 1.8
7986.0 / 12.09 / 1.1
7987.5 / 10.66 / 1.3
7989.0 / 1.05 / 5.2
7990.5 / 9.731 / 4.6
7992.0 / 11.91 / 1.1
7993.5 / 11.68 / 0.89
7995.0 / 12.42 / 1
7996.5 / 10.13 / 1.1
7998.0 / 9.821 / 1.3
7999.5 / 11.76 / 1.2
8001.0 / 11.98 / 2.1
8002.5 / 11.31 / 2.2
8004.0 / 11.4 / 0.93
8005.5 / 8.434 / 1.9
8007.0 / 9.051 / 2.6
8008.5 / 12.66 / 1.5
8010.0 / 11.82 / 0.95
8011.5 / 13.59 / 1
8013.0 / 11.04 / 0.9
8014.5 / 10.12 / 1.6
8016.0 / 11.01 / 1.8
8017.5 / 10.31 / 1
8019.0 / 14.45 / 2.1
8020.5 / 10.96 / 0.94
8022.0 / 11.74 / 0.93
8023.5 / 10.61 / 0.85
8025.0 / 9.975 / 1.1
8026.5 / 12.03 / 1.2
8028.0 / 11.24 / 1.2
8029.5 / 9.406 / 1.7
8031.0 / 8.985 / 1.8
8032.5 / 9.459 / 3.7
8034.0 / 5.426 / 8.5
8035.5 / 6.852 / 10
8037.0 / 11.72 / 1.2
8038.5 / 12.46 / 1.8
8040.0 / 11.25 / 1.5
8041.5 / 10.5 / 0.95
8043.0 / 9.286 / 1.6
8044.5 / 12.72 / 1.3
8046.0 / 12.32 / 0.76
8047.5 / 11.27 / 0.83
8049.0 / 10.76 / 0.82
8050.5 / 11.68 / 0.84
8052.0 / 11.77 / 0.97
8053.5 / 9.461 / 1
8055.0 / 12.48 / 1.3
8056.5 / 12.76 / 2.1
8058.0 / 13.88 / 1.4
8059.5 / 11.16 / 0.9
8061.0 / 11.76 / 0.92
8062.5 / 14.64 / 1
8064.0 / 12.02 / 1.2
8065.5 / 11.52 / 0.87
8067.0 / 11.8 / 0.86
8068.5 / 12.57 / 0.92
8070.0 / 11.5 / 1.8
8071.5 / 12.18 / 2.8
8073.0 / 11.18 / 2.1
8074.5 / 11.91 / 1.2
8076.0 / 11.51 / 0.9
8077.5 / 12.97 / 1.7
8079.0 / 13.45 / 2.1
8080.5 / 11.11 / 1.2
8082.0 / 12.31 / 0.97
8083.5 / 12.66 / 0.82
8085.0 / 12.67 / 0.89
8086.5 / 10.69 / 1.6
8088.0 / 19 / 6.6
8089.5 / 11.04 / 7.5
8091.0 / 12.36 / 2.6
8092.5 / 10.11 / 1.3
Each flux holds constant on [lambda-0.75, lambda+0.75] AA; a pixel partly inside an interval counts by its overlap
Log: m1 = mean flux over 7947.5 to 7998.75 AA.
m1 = 11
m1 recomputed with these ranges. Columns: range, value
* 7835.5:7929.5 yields 11.5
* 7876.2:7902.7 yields 11.8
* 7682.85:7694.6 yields 12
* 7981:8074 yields 11.1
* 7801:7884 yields 11.6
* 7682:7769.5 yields 11.6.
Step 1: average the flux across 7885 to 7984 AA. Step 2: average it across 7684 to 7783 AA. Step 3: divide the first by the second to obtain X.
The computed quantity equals 0.98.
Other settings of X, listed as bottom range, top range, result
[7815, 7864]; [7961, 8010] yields 0.95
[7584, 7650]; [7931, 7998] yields 0.90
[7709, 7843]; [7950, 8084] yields 0.96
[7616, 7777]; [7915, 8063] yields 0.95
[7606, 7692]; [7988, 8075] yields 0.92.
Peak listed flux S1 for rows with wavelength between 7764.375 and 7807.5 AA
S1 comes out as 13.15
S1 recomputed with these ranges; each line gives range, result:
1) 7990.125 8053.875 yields 14.45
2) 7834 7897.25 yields 13.28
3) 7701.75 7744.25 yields 13.18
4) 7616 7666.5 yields 15.4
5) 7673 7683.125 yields 13.44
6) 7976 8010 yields 14.78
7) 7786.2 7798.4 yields 12.8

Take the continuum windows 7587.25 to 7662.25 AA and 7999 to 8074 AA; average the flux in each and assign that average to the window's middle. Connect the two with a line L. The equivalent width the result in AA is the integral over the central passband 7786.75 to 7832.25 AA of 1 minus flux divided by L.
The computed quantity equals -0.4 AA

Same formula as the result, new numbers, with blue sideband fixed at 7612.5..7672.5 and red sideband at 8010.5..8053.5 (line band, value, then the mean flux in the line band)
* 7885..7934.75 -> -1.5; 11.5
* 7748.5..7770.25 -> 0.5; 11.3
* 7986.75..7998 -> 1.3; 9.67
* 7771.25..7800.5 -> 0.0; 11.5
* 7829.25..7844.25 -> -0.4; 11.6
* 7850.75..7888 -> -1.1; 11.6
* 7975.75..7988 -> -0.2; 11.1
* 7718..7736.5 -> -0.4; 11.9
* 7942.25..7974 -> -0.8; 11.3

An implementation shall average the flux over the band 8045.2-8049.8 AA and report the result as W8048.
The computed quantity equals 11.5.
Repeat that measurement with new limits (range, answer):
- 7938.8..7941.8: 10.8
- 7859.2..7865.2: 11.4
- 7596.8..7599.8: 11.4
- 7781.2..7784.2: 11.3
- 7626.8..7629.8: 13.2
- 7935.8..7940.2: 10.9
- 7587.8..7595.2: 12.2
